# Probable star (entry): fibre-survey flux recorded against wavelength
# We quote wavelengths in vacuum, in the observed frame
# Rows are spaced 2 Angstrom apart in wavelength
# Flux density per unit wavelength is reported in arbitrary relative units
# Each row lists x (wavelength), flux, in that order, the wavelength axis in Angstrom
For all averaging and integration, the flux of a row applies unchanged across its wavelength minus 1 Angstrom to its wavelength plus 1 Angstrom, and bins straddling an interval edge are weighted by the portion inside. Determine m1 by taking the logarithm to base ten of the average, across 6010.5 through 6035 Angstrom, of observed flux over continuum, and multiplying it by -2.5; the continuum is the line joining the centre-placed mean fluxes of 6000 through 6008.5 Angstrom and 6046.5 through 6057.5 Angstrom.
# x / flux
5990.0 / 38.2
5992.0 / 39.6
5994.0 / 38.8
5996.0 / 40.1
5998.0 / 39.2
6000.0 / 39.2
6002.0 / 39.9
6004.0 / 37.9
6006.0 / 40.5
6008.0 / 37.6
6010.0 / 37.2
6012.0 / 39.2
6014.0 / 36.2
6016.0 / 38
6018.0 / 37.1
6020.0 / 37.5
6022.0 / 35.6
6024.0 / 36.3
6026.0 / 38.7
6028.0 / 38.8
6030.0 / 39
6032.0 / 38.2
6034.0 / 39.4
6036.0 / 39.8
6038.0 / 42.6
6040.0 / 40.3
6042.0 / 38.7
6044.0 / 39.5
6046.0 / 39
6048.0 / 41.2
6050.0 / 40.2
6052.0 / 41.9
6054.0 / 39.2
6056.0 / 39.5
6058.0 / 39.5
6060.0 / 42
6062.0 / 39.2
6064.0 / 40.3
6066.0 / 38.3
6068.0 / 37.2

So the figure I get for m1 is 0.049 mag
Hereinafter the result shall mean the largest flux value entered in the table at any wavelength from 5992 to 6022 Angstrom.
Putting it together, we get 40.5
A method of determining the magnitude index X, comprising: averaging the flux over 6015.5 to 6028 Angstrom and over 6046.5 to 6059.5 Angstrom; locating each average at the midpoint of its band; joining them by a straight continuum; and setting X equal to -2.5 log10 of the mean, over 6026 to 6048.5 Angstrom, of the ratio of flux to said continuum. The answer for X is -0.023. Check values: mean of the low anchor 37.3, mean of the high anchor 40.3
